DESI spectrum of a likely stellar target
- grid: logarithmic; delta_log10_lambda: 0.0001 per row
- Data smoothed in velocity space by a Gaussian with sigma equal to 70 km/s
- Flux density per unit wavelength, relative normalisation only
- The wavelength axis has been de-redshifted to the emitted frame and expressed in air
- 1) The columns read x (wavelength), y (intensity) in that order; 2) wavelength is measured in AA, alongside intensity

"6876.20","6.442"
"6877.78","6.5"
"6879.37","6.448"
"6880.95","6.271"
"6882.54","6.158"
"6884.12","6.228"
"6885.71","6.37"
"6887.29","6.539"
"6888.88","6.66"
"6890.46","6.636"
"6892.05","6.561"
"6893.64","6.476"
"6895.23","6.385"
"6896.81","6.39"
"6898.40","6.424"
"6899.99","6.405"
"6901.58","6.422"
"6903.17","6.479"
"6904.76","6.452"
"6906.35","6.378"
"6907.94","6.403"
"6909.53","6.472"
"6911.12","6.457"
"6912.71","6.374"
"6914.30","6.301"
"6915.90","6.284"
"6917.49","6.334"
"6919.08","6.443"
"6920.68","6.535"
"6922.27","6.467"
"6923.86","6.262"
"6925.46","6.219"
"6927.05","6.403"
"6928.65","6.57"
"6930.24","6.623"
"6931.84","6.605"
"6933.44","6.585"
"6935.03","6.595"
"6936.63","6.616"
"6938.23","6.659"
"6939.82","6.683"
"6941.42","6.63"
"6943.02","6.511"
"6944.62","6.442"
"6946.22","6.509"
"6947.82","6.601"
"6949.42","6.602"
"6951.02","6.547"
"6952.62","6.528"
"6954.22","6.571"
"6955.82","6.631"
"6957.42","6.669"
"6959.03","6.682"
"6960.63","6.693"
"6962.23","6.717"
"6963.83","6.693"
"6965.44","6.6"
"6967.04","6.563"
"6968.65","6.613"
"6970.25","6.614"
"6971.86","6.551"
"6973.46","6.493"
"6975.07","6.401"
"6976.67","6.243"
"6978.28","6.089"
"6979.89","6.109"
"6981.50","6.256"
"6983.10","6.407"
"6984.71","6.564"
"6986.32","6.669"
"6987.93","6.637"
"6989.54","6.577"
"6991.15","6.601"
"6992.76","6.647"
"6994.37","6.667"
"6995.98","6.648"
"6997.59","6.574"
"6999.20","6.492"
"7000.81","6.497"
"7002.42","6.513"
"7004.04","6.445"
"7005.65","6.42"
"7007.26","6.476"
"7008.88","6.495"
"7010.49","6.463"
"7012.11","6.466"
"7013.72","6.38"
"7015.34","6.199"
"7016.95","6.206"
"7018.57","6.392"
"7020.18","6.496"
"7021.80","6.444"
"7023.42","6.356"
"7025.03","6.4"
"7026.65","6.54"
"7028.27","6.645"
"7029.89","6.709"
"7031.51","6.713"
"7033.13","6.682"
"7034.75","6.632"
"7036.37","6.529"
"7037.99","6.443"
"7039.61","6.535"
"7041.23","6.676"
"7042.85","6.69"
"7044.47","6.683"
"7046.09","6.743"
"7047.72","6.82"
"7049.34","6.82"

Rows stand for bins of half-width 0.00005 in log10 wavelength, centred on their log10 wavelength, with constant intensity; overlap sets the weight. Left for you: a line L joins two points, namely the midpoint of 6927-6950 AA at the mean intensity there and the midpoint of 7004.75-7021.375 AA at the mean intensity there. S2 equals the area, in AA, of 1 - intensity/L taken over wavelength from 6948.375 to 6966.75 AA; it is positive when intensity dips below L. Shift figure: -0.3 AA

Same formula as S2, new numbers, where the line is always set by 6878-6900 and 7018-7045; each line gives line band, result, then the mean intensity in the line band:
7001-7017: 0.3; 6.42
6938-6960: -0.4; 6.59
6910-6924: 0.1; 6.39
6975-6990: 0.3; 6.39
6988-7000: -0.1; 6.6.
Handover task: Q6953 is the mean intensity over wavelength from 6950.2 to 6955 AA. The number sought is 6.55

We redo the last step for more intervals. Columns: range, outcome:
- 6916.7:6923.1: 6.45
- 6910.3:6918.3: 6.35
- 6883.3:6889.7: 6.46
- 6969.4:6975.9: 6.52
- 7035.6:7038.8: 6.49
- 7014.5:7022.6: 6.35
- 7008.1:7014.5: 6.45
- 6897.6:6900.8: 6.41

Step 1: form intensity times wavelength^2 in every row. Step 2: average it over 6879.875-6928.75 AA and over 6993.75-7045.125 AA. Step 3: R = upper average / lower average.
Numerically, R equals 1.05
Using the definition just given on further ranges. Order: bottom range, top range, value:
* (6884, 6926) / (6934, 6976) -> 1.04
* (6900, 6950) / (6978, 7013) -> 1.02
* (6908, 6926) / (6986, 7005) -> 1.05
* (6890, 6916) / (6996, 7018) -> 1.03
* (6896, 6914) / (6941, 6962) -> 1.04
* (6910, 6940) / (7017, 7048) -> 1.05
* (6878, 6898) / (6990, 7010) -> 1.05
